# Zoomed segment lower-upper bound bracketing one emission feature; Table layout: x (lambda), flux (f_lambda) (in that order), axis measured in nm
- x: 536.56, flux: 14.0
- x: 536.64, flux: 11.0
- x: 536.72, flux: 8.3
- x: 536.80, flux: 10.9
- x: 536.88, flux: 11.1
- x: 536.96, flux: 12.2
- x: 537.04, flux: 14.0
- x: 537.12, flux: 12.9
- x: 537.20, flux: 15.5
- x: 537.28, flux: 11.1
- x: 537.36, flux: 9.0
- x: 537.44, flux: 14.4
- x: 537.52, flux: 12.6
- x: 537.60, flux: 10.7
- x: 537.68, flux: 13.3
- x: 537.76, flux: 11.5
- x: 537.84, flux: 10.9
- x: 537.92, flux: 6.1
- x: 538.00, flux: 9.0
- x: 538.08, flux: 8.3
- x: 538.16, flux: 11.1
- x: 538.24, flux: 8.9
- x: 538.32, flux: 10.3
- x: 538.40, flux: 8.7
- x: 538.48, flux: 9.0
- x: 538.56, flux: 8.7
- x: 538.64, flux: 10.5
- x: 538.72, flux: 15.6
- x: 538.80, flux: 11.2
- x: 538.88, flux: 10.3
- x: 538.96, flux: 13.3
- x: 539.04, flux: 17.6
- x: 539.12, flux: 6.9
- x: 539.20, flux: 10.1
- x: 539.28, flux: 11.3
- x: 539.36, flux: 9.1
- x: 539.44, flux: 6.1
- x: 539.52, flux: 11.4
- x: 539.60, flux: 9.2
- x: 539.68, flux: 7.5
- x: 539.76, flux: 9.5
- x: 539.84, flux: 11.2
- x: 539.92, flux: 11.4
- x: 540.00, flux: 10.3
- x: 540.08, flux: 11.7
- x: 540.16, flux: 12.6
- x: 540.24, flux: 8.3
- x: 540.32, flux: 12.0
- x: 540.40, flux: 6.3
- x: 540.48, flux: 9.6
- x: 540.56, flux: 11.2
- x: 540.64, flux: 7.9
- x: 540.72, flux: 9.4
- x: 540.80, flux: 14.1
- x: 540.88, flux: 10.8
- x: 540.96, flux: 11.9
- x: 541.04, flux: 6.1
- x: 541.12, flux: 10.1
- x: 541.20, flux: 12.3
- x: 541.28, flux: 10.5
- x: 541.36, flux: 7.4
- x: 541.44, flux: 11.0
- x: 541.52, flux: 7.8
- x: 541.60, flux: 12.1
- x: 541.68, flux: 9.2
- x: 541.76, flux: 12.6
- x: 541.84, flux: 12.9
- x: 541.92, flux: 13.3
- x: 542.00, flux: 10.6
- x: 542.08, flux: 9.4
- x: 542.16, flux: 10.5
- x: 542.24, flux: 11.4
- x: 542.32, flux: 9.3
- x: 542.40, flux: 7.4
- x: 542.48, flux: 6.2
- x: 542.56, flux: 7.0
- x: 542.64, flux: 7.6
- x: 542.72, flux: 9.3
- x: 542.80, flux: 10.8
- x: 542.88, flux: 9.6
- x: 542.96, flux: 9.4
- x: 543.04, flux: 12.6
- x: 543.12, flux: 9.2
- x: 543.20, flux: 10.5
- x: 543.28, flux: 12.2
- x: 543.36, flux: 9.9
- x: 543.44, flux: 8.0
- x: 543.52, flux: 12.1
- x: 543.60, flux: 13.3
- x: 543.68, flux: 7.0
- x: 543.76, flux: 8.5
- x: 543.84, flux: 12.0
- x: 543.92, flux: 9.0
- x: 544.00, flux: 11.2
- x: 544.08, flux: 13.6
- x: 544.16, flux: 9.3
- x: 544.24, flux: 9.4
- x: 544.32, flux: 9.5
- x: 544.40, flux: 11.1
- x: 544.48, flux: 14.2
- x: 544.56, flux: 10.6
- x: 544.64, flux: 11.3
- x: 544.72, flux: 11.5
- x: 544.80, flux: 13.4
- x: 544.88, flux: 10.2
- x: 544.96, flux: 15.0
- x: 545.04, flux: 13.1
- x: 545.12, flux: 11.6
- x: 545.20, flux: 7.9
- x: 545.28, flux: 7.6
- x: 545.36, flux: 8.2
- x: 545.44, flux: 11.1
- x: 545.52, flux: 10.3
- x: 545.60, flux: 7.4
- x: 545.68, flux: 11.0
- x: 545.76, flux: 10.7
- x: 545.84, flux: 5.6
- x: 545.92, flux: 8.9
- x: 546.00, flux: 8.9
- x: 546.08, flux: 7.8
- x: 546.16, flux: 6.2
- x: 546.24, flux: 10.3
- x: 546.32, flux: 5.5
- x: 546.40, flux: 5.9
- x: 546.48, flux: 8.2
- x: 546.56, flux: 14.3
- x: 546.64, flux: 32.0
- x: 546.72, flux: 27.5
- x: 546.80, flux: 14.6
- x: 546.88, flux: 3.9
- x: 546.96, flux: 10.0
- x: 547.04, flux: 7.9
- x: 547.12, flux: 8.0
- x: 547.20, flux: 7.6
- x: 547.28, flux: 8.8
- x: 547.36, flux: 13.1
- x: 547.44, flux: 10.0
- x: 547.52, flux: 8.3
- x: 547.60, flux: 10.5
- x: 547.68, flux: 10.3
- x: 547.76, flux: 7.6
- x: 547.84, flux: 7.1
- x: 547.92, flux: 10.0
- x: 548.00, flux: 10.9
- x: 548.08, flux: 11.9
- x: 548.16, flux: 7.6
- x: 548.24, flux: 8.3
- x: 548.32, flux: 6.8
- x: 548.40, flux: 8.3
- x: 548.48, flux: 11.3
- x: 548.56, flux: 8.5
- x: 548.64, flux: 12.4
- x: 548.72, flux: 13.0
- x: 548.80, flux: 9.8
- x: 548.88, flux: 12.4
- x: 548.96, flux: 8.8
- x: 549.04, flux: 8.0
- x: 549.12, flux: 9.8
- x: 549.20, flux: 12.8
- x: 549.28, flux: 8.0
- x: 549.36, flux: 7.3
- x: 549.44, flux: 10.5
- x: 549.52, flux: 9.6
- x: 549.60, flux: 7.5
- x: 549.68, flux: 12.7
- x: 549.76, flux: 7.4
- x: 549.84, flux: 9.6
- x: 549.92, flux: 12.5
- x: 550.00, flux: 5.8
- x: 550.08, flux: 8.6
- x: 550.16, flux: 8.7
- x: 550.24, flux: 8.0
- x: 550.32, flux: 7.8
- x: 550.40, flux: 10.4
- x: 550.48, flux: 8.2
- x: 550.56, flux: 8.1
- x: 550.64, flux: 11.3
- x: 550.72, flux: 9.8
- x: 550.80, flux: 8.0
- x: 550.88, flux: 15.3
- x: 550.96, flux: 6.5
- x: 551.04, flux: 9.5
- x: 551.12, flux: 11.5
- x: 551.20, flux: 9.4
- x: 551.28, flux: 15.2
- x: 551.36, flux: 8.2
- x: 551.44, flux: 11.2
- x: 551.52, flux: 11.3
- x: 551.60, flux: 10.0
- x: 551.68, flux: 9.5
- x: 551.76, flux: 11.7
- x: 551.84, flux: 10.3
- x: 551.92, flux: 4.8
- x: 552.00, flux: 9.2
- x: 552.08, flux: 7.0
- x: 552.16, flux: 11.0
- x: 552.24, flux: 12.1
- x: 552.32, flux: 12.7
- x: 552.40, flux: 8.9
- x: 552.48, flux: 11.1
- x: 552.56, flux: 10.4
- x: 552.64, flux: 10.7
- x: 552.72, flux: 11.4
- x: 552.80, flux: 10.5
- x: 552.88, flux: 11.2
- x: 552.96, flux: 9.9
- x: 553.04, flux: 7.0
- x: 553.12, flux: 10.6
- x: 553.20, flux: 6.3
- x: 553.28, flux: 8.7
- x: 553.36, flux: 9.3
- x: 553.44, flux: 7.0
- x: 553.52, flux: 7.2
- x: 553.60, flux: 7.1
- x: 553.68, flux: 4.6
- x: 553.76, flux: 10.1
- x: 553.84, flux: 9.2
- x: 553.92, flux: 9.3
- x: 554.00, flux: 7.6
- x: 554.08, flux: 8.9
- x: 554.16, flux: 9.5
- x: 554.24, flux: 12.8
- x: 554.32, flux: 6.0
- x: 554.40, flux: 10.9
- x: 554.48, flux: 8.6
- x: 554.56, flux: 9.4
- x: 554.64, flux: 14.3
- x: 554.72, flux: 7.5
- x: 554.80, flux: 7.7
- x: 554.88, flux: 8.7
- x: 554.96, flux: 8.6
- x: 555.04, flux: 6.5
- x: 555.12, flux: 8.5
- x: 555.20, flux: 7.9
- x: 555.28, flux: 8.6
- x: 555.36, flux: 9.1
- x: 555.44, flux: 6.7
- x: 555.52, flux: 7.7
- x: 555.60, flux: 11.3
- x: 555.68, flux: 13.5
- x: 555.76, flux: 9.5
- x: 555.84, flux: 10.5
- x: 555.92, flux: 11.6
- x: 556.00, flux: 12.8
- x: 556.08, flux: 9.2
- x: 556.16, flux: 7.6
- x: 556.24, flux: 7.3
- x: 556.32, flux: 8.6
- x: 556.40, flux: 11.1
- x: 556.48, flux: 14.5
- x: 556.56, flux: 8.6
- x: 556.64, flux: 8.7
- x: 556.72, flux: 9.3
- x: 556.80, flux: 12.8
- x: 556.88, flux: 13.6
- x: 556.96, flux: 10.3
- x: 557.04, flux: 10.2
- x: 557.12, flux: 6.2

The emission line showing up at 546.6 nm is Hbeta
